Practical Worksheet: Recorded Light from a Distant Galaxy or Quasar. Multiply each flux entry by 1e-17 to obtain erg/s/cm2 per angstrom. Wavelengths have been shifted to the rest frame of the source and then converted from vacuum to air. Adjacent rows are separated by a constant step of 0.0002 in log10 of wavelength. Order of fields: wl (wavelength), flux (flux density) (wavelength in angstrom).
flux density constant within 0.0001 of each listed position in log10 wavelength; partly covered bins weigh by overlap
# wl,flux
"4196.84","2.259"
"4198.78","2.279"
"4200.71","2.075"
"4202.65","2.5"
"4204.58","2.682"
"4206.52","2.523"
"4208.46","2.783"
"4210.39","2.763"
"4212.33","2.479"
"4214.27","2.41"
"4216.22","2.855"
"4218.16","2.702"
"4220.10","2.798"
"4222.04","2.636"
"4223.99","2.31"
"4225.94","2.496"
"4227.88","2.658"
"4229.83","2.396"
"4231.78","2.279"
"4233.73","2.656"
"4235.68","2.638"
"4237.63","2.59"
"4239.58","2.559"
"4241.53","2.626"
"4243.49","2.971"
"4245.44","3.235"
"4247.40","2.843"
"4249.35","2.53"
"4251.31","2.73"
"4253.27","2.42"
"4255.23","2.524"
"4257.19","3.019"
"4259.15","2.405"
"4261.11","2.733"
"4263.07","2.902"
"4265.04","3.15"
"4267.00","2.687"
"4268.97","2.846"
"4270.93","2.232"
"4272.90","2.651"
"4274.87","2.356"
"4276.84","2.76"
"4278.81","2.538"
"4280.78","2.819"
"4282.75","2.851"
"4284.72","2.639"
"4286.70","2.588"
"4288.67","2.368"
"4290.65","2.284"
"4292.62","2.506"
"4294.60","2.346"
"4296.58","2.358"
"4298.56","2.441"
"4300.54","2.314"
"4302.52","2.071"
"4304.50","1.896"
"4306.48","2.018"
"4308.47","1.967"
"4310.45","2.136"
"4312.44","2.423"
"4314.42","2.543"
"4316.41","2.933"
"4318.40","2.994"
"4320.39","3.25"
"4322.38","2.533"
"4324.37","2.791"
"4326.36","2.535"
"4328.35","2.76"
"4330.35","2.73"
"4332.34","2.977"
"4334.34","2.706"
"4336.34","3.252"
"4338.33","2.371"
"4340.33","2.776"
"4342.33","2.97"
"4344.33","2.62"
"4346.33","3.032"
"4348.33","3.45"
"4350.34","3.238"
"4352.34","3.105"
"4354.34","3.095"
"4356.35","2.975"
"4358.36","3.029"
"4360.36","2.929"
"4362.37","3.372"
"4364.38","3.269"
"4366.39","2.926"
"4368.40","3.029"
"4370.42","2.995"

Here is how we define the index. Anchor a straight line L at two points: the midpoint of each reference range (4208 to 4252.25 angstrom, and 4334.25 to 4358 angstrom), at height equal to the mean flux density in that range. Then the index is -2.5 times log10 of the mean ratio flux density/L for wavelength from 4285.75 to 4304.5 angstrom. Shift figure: 0.21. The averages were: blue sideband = 2.65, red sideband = 2.98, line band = 2.34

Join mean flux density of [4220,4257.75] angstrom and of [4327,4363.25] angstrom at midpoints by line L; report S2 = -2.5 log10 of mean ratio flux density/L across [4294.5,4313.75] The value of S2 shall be 0.28 mag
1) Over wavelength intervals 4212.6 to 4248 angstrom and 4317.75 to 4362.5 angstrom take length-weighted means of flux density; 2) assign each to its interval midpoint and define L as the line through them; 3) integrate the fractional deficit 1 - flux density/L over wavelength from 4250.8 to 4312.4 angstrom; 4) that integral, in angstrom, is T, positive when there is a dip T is 6.1 angstrom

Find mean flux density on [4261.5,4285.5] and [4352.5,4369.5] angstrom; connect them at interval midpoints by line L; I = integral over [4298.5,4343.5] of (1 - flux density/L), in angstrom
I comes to 5.0 angstrom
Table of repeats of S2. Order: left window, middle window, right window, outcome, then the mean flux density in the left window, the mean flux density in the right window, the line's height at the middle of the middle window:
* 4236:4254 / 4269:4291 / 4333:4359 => 0.09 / 2.72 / 2.97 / 2.81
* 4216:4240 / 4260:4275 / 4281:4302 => -0.08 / 2.57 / 2.47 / 2.51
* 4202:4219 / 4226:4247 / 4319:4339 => 0.01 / 2.64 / 2.8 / 2.67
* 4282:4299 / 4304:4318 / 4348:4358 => 0.17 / 2.48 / 3.14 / 2.7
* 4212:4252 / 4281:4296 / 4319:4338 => 0.09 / 2.64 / 2.82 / 2.75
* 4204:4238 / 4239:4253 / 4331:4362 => -0.04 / 2.59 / 2.97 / 2.67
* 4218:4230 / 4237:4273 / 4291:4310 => -0.12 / 2.57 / 2.21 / 2.43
